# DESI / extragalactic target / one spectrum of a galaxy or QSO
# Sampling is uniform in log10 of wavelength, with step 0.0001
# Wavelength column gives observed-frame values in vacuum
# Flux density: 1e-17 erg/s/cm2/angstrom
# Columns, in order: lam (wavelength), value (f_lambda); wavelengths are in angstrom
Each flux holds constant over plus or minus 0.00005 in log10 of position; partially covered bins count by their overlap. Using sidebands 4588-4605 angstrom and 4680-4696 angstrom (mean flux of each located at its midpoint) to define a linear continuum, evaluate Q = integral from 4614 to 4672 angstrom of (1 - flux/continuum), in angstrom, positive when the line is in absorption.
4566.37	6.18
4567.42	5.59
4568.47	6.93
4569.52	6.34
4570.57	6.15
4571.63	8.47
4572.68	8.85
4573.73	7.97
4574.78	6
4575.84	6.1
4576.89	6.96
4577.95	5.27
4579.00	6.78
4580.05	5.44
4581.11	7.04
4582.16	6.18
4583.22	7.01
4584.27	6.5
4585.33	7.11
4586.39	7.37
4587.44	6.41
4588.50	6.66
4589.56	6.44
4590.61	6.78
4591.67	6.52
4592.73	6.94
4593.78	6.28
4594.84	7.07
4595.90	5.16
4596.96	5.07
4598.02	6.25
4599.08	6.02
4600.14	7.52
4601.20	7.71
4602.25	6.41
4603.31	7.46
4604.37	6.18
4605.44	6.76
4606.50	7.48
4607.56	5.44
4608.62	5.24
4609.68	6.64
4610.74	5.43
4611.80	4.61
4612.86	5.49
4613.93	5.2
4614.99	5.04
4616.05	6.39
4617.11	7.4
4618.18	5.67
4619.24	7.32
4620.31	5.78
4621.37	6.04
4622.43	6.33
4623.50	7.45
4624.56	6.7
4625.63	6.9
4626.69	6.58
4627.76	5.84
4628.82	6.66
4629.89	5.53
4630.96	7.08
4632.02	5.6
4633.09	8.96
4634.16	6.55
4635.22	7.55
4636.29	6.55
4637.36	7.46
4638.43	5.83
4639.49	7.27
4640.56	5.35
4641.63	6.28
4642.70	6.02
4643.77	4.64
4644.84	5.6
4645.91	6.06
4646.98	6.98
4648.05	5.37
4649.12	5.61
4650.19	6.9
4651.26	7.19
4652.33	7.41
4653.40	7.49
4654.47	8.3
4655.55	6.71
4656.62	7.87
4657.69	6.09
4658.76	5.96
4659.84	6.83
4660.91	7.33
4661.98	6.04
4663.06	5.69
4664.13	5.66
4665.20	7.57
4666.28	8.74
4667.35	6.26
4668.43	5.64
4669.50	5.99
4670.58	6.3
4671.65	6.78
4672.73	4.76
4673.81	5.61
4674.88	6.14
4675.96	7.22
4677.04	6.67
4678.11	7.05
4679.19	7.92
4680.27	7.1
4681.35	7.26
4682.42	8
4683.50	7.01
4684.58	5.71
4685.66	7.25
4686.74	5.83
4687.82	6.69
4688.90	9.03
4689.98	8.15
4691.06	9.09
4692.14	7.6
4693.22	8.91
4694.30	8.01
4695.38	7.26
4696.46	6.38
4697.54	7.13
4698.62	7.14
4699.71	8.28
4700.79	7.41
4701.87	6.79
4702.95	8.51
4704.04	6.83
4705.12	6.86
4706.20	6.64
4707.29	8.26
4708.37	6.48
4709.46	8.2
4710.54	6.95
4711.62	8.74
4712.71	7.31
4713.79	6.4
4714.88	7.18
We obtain 4.2 angstrom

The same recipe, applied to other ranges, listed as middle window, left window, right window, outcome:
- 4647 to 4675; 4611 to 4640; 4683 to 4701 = 1.7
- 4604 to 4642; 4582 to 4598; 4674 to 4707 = 2.3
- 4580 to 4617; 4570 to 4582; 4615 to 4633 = 1.7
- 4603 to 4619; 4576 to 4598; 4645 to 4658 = 1.3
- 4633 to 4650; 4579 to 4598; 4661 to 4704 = 1.2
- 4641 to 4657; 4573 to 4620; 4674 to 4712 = 0.9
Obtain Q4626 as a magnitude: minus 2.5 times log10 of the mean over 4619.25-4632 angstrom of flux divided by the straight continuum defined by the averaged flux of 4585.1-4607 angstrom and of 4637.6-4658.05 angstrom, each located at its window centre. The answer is 0.02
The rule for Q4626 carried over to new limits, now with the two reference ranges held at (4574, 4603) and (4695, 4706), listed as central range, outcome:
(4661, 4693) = 0.03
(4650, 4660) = -0.02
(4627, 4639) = 0.02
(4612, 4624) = 0.09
